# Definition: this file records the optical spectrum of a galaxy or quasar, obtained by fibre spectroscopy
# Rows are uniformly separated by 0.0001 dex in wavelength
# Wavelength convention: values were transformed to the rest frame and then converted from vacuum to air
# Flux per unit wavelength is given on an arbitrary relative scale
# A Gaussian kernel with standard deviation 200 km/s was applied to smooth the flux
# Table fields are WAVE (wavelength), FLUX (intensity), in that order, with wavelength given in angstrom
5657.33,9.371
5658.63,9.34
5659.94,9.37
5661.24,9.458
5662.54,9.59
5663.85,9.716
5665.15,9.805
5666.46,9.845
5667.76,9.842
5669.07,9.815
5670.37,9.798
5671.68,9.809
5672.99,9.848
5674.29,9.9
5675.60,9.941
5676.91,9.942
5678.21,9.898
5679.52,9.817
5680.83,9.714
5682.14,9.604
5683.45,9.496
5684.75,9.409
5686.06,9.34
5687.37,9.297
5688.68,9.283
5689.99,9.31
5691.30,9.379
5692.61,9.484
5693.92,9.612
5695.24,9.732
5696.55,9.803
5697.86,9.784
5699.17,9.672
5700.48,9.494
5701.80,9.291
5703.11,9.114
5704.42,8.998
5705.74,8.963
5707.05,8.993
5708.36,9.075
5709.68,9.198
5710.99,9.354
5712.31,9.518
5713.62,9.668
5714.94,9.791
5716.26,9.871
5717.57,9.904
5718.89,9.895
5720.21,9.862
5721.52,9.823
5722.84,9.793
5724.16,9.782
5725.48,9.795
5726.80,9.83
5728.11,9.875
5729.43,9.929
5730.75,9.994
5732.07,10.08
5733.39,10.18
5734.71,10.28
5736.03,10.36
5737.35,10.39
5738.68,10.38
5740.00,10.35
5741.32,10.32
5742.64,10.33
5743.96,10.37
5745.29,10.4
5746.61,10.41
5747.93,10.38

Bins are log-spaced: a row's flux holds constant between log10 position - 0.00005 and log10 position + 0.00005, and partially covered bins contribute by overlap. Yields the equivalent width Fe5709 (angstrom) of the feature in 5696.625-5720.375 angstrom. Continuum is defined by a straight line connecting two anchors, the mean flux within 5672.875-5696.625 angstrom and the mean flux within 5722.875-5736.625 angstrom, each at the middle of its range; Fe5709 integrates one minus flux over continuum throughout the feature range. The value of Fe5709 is 0.8 angstrom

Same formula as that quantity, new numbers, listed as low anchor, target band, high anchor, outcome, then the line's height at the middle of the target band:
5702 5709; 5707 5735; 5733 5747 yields -0.37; 9.63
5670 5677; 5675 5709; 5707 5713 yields 0.28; 9.56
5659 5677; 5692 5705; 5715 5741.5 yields 0.51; 9.89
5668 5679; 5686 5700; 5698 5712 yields -0.07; 9.48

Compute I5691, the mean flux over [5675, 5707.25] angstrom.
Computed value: 9.5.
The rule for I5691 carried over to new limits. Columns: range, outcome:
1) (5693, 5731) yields 9.6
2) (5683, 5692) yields 9.36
